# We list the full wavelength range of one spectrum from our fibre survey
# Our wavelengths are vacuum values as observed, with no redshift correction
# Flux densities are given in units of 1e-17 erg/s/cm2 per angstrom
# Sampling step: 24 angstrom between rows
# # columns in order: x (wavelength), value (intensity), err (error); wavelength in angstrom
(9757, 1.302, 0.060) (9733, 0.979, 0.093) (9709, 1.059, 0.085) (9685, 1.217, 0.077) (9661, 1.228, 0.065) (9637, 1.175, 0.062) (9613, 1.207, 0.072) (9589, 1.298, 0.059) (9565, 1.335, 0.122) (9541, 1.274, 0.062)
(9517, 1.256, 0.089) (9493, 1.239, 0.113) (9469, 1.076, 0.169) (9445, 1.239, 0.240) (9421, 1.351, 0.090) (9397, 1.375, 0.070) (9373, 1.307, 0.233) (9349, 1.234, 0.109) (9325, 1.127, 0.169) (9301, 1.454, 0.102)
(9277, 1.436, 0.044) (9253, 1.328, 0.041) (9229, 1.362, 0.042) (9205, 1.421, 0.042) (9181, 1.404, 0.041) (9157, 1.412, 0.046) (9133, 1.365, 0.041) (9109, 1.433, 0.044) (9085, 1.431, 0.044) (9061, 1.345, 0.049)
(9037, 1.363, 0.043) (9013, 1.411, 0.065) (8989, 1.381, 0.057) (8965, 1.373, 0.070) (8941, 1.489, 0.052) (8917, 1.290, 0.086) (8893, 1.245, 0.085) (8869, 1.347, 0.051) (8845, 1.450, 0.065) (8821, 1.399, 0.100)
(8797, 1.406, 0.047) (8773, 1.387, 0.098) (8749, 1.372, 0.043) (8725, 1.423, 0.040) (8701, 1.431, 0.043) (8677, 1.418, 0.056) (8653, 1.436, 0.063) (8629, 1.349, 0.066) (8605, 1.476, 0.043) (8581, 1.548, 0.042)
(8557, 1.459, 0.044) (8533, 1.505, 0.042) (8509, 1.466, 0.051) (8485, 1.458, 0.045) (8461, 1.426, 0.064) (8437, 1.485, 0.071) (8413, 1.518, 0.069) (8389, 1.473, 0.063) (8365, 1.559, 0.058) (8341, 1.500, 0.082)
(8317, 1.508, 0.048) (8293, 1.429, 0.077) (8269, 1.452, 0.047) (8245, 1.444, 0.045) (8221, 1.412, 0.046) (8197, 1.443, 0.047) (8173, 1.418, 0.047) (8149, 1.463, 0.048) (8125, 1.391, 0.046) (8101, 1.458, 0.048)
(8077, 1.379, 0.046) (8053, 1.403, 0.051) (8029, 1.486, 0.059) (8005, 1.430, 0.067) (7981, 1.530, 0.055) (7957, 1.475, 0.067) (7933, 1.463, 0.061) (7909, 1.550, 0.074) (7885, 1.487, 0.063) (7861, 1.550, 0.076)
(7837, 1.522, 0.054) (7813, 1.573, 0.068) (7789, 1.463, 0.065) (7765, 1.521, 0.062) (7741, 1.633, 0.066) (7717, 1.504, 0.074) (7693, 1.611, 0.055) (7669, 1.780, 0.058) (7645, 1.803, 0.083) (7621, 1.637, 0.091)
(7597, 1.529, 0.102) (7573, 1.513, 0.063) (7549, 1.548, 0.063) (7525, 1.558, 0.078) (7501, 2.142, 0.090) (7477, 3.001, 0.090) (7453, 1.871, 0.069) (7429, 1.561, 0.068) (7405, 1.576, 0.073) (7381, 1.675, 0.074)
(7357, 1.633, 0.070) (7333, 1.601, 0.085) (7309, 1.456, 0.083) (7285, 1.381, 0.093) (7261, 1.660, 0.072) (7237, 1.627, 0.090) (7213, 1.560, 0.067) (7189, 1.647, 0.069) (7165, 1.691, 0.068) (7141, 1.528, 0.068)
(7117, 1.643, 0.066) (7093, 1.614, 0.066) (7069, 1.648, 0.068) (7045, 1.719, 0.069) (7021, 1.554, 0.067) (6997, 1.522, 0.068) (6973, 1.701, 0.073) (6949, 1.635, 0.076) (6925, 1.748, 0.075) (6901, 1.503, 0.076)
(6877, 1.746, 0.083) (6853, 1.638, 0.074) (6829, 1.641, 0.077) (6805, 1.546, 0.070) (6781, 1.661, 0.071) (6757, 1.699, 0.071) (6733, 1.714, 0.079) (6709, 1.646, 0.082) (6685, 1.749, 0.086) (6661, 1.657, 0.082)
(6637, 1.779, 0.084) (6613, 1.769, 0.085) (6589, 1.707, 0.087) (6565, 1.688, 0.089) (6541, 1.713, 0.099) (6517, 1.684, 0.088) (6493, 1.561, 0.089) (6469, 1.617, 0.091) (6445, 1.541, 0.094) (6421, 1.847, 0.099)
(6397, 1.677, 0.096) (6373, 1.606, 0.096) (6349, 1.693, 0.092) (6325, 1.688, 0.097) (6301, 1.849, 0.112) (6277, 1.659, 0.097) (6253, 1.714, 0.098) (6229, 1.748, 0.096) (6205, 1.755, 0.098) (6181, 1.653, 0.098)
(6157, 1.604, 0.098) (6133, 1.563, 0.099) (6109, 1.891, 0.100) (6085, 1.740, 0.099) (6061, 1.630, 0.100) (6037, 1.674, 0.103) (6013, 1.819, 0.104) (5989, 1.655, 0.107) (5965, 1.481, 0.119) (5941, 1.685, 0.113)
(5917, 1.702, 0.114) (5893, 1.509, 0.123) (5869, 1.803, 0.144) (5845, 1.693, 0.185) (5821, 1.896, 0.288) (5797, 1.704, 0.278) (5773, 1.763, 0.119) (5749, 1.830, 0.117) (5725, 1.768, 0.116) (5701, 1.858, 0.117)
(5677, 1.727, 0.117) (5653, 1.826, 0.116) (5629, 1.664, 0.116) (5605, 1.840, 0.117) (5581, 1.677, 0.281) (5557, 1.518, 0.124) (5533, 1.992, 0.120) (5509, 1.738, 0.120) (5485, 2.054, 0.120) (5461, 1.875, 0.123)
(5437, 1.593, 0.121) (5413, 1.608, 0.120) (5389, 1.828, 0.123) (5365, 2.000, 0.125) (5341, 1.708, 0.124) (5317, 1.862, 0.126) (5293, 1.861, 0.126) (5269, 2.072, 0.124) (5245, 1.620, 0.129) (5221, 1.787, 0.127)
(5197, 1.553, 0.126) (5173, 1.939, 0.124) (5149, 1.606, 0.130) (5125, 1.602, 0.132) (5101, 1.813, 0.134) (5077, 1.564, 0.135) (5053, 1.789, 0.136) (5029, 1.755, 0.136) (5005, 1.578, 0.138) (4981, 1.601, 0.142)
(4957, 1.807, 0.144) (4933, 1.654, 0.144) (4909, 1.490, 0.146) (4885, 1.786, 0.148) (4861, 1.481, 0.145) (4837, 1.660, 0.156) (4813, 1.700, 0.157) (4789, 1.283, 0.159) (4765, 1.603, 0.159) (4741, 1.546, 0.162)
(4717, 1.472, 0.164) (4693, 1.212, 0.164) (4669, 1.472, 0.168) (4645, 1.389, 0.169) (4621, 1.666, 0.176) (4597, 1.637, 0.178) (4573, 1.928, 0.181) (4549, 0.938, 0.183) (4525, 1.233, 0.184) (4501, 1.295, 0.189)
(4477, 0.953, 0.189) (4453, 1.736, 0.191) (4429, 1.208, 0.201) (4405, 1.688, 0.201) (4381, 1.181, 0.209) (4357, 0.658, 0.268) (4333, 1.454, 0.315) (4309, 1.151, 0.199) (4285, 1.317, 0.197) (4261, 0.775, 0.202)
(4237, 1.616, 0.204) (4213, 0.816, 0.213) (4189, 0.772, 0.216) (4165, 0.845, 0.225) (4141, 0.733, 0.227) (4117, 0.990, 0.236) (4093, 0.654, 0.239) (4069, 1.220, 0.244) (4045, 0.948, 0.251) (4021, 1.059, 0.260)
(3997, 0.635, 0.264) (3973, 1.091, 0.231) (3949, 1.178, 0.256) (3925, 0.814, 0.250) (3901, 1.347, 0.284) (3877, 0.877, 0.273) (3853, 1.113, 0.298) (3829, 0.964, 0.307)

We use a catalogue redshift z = 0.14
